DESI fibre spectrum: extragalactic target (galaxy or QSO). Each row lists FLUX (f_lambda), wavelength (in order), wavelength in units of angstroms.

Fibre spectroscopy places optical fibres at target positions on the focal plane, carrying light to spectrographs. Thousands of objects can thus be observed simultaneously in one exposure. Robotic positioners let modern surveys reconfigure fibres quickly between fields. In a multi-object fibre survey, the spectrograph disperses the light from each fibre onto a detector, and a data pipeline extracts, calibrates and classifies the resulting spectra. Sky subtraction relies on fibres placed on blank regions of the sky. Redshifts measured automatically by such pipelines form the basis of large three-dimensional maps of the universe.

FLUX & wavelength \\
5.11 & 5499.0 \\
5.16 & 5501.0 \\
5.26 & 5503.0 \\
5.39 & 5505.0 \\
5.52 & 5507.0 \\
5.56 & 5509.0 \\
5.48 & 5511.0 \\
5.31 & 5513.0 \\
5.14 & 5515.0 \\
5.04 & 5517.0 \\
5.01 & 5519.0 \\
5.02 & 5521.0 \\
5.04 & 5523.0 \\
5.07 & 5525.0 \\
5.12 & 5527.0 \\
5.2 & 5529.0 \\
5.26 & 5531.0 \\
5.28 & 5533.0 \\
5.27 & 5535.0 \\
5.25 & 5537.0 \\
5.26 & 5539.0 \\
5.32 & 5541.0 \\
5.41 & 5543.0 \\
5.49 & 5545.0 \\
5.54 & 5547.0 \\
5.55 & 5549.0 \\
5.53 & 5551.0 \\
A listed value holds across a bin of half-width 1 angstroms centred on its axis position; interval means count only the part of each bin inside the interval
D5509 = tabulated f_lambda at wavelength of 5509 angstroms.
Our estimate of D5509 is 5.56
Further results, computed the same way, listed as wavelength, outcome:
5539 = 5.26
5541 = 5.32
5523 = 5.04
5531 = 5.26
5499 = 5.11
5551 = 5.53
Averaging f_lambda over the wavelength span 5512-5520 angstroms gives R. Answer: 5.12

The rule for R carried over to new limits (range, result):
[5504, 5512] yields 5.49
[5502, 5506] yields 5.32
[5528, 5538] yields 5.25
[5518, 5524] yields 5.02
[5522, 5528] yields 5.08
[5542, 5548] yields 5.48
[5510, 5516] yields 5.31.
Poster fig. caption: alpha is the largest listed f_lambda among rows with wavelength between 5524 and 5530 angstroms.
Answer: 5.2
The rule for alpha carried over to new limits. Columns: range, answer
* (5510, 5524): 5.48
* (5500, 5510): 5.56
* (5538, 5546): 5.49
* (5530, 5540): 5.28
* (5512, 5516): 5.31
